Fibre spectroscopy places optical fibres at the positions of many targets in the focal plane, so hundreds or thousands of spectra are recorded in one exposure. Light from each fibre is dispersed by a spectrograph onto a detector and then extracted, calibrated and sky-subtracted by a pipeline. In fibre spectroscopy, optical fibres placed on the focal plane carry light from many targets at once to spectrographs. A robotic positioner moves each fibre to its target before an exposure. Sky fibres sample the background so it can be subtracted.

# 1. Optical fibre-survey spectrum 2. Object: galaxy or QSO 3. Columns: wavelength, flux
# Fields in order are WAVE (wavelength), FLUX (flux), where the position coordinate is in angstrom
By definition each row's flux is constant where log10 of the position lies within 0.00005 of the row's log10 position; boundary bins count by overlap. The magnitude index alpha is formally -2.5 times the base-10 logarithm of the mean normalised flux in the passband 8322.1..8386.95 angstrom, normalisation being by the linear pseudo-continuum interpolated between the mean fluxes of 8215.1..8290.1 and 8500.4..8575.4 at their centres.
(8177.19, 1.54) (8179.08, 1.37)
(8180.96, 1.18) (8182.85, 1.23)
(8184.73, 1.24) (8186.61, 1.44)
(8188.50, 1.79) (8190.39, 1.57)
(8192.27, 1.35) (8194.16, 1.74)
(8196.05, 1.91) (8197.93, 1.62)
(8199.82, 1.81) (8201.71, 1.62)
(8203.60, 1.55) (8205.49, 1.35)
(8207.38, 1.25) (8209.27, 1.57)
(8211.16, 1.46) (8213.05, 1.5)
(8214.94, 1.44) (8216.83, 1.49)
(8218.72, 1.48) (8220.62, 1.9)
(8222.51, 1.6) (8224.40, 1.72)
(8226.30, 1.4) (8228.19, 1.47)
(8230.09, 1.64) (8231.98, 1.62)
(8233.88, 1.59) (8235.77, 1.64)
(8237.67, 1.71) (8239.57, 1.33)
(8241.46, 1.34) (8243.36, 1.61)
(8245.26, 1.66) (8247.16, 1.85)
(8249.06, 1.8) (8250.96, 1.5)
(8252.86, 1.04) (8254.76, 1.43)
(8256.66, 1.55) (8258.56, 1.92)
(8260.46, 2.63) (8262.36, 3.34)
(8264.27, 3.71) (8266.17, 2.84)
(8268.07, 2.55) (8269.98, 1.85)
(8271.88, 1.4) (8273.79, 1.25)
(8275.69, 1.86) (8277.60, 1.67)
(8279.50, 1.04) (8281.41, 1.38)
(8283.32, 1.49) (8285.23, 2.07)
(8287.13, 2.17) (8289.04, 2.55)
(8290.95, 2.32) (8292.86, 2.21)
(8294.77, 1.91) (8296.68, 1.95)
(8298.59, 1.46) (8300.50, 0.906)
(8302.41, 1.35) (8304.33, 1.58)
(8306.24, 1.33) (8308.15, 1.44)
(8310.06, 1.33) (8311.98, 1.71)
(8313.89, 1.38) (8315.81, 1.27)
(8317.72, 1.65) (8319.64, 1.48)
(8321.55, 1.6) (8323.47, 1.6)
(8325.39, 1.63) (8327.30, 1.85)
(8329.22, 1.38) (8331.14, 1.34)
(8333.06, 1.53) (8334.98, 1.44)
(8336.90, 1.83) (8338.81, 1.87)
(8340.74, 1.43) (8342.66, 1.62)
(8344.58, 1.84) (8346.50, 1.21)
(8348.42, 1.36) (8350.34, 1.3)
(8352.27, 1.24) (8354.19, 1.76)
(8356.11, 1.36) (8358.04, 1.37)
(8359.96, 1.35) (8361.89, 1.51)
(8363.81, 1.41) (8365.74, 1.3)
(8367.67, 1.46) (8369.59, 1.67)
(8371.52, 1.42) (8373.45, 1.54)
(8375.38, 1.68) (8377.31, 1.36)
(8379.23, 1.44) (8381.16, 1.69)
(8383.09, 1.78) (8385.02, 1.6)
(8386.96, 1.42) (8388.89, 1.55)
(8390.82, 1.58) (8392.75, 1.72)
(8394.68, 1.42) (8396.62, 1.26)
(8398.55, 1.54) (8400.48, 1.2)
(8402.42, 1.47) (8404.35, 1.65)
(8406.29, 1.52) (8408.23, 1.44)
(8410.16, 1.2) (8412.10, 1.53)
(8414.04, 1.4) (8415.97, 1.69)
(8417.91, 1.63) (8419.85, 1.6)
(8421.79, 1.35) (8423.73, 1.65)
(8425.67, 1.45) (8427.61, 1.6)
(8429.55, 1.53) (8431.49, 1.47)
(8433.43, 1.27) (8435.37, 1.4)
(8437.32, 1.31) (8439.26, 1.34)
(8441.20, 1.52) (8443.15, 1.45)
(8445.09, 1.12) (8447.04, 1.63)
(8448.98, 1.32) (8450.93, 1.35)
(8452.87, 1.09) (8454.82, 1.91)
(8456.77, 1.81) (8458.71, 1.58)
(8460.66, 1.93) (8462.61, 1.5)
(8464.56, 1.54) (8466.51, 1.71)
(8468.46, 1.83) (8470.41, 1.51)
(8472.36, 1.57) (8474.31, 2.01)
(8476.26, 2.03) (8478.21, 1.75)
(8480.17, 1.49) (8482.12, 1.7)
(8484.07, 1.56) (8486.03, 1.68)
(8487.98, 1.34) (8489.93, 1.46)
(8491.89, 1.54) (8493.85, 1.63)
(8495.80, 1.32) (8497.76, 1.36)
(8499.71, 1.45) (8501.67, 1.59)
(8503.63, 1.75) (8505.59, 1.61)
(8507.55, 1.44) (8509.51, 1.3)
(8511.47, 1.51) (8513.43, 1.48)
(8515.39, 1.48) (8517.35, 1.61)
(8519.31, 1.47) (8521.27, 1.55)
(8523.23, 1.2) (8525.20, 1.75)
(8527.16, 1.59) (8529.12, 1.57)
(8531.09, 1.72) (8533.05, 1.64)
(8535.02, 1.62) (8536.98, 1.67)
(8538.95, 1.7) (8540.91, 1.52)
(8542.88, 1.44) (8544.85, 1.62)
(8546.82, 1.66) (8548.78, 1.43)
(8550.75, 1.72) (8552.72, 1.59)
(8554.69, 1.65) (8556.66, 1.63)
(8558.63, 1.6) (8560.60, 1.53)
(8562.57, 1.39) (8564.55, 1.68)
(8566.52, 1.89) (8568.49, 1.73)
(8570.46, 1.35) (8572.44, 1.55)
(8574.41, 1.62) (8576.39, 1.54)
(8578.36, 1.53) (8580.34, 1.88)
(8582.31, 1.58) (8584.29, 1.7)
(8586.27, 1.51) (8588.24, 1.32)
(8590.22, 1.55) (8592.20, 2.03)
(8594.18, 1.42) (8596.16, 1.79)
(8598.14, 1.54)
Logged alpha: 0.132 mag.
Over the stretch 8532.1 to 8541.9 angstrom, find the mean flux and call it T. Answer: 1.63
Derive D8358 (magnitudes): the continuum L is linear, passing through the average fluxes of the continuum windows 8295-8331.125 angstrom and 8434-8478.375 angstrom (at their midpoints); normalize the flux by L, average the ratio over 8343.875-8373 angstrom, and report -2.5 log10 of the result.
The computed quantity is 0.06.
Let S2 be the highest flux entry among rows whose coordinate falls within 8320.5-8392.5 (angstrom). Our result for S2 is 1.87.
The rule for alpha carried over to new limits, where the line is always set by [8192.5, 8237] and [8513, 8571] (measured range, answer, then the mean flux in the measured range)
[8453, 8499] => -0.031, 1.63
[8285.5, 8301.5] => -0.222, 1.94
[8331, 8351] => 0.032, 1.54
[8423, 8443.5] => 0.094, 1.45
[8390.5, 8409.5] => 0.078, 1.47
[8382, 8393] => -0.013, 1.6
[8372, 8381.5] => 0.039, 1.53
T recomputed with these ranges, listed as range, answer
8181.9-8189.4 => 1.42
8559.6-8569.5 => 1.64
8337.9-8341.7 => 1.64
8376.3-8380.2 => 1.41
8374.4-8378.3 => 1.52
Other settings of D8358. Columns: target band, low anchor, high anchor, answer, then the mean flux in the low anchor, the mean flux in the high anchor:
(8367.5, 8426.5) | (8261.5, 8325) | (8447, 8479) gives 0.132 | 1.8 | 1.65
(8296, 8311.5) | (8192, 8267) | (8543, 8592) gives 0.196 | 1.73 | 1.6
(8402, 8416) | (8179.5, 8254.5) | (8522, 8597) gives 0.070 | 1.54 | 1.6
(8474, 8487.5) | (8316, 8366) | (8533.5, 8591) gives -0.103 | 1.51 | 1.59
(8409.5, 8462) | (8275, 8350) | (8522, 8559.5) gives 0.081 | 1.61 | 1.6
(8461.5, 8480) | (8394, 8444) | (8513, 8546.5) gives -0.134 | 1.46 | 1.57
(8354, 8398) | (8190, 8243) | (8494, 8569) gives 0.043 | 1.56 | 1.56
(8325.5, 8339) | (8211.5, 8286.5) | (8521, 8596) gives 0.077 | 1.75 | 1.6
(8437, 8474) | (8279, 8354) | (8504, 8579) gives 0.027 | 1.6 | 1.57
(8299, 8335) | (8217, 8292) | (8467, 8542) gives 0.198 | 1.82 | 1.58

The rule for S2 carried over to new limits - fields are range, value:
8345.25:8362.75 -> 1.76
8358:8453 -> 1.78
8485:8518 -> 1.75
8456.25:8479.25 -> 2.03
